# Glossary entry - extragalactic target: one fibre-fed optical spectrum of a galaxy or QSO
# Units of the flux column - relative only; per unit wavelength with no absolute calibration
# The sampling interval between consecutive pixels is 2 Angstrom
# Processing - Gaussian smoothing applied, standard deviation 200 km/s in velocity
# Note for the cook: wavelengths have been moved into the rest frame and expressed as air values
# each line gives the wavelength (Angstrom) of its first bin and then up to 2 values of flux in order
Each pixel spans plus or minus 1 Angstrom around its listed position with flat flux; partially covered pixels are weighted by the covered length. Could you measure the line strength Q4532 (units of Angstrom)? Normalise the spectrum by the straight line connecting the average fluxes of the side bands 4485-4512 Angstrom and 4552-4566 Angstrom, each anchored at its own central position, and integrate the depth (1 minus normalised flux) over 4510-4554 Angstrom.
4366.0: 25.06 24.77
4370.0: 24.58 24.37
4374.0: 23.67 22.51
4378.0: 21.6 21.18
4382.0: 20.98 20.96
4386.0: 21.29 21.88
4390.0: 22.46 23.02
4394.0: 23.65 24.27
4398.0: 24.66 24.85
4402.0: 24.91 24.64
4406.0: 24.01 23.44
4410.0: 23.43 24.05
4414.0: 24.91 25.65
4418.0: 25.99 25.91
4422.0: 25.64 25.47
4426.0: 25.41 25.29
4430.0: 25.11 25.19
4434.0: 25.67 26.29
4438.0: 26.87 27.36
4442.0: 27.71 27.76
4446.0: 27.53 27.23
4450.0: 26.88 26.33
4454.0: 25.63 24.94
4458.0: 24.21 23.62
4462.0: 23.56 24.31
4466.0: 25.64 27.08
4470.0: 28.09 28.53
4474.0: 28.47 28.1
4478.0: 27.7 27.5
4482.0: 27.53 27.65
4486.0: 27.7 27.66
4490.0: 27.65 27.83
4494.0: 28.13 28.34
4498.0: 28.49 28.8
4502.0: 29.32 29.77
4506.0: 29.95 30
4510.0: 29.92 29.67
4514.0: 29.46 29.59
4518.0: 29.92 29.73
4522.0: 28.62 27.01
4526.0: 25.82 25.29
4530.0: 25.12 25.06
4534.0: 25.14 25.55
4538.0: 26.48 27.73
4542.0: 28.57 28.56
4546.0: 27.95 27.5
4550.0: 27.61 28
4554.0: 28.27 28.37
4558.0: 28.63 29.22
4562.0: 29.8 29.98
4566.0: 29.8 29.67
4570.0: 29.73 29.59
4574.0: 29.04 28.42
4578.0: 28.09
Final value 2.0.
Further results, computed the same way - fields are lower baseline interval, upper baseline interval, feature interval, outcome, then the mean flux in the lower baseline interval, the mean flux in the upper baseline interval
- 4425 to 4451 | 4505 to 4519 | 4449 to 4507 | 2.19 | 26.5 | 29.8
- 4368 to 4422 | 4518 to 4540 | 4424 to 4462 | -1.98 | 23.6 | 26.6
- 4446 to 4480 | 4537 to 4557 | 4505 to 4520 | -1.39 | 26.3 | 27.9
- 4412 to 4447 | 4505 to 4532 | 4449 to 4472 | 1.06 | 26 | 28.3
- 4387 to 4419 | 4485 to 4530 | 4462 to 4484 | -0.07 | 24.1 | 28.5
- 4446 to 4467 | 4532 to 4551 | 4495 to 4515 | -2.29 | 25.3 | 27.1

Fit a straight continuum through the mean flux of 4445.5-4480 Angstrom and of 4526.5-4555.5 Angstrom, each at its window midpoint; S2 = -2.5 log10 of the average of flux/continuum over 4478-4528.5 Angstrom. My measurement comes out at -0.072 mag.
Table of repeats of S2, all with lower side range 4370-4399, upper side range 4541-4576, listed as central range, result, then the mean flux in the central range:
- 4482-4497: -0.06 mag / 27.8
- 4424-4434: -0.05 mag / 25.3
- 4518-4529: 0.00 mag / 27.5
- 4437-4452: -0.10 mag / 27.3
